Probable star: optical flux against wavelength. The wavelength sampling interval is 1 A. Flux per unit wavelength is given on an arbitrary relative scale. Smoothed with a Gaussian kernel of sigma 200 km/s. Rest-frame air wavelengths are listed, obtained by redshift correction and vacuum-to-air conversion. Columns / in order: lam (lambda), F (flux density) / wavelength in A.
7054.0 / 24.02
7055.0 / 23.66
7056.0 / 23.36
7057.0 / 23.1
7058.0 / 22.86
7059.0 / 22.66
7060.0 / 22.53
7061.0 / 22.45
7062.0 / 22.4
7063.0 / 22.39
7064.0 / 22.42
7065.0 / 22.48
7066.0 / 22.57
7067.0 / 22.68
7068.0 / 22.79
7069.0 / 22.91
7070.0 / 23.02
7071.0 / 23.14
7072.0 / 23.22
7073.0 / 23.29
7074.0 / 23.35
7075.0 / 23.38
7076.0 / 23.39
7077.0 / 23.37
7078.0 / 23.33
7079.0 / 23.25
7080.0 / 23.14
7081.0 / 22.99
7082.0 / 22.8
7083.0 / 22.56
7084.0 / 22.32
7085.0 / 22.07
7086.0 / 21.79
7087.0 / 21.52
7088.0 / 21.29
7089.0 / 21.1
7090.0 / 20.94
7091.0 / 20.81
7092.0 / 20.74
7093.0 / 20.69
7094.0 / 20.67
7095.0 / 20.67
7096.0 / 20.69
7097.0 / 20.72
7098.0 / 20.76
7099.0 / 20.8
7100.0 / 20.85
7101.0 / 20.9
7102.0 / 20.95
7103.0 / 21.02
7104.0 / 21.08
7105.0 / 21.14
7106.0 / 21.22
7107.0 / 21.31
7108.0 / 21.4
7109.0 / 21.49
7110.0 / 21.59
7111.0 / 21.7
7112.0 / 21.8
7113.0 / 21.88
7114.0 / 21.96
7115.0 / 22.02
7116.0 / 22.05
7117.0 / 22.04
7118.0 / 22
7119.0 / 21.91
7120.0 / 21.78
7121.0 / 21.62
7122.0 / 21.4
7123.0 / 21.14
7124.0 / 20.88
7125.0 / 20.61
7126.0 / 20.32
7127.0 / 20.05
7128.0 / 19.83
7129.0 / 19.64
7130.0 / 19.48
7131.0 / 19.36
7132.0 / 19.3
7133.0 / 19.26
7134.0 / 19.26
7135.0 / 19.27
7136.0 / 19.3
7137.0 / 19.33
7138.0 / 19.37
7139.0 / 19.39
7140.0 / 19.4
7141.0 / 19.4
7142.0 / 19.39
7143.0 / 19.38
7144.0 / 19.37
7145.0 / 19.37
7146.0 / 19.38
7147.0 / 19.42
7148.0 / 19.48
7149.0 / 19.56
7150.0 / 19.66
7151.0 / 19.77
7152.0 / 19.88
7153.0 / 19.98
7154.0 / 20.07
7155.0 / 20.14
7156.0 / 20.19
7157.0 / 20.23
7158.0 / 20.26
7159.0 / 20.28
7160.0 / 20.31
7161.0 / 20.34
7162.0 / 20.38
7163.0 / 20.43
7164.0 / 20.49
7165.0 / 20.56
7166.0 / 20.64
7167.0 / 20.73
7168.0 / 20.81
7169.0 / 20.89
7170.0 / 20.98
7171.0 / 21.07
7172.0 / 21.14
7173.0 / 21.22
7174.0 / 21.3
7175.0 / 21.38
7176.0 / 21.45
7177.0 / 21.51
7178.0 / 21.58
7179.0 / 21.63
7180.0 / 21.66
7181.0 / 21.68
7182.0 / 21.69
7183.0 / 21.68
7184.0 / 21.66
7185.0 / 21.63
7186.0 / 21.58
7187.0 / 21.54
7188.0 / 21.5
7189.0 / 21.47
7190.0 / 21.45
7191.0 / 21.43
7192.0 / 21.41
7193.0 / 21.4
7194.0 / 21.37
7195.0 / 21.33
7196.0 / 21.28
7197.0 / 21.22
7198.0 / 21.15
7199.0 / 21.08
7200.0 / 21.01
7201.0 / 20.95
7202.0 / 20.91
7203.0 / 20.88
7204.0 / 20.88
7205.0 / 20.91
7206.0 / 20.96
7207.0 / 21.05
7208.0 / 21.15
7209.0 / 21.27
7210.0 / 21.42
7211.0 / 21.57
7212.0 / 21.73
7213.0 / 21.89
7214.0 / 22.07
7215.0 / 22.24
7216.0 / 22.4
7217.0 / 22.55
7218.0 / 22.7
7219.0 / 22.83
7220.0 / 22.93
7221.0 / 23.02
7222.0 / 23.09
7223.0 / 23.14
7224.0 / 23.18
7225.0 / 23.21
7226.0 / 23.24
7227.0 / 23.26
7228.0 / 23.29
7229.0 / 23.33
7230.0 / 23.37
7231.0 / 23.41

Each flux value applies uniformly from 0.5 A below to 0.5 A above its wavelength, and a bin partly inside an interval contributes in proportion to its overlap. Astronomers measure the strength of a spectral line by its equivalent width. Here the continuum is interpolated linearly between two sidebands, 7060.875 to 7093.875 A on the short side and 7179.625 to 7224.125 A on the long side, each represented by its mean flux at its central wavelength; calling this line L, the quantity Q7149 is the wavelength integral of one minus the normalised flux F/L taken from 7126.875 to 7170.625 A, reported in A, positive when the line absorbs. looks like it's 4.2 A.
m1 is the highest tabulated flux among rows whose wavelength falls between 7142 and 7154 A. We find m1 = 20.07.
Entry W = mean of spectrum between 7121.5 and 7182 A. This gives 20.2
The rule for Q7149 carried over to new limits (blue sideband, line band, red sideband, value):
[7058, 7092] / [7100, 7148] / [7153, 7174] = 2.1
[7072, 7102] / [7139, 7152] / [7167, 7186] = 1.2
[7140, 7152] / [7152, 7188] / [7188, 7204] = -1.1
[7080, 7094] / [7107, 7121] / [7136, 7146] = -0.9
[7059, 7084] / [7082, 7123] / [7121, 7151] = -0.1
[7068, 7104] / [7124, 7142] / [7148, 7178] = 1.3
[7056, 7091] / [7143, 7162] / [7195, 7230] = 2.0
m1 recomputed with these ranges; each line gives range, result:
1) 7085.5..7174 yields 22.05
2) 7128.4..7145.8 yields 19.64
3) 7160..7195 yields 21.69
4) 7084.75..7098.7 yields 22.07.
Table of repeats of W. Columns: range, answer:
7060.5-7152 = 21.2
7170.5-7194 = 21.5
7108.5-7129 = 21.4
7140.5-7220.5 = 21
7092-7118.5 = 21.3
